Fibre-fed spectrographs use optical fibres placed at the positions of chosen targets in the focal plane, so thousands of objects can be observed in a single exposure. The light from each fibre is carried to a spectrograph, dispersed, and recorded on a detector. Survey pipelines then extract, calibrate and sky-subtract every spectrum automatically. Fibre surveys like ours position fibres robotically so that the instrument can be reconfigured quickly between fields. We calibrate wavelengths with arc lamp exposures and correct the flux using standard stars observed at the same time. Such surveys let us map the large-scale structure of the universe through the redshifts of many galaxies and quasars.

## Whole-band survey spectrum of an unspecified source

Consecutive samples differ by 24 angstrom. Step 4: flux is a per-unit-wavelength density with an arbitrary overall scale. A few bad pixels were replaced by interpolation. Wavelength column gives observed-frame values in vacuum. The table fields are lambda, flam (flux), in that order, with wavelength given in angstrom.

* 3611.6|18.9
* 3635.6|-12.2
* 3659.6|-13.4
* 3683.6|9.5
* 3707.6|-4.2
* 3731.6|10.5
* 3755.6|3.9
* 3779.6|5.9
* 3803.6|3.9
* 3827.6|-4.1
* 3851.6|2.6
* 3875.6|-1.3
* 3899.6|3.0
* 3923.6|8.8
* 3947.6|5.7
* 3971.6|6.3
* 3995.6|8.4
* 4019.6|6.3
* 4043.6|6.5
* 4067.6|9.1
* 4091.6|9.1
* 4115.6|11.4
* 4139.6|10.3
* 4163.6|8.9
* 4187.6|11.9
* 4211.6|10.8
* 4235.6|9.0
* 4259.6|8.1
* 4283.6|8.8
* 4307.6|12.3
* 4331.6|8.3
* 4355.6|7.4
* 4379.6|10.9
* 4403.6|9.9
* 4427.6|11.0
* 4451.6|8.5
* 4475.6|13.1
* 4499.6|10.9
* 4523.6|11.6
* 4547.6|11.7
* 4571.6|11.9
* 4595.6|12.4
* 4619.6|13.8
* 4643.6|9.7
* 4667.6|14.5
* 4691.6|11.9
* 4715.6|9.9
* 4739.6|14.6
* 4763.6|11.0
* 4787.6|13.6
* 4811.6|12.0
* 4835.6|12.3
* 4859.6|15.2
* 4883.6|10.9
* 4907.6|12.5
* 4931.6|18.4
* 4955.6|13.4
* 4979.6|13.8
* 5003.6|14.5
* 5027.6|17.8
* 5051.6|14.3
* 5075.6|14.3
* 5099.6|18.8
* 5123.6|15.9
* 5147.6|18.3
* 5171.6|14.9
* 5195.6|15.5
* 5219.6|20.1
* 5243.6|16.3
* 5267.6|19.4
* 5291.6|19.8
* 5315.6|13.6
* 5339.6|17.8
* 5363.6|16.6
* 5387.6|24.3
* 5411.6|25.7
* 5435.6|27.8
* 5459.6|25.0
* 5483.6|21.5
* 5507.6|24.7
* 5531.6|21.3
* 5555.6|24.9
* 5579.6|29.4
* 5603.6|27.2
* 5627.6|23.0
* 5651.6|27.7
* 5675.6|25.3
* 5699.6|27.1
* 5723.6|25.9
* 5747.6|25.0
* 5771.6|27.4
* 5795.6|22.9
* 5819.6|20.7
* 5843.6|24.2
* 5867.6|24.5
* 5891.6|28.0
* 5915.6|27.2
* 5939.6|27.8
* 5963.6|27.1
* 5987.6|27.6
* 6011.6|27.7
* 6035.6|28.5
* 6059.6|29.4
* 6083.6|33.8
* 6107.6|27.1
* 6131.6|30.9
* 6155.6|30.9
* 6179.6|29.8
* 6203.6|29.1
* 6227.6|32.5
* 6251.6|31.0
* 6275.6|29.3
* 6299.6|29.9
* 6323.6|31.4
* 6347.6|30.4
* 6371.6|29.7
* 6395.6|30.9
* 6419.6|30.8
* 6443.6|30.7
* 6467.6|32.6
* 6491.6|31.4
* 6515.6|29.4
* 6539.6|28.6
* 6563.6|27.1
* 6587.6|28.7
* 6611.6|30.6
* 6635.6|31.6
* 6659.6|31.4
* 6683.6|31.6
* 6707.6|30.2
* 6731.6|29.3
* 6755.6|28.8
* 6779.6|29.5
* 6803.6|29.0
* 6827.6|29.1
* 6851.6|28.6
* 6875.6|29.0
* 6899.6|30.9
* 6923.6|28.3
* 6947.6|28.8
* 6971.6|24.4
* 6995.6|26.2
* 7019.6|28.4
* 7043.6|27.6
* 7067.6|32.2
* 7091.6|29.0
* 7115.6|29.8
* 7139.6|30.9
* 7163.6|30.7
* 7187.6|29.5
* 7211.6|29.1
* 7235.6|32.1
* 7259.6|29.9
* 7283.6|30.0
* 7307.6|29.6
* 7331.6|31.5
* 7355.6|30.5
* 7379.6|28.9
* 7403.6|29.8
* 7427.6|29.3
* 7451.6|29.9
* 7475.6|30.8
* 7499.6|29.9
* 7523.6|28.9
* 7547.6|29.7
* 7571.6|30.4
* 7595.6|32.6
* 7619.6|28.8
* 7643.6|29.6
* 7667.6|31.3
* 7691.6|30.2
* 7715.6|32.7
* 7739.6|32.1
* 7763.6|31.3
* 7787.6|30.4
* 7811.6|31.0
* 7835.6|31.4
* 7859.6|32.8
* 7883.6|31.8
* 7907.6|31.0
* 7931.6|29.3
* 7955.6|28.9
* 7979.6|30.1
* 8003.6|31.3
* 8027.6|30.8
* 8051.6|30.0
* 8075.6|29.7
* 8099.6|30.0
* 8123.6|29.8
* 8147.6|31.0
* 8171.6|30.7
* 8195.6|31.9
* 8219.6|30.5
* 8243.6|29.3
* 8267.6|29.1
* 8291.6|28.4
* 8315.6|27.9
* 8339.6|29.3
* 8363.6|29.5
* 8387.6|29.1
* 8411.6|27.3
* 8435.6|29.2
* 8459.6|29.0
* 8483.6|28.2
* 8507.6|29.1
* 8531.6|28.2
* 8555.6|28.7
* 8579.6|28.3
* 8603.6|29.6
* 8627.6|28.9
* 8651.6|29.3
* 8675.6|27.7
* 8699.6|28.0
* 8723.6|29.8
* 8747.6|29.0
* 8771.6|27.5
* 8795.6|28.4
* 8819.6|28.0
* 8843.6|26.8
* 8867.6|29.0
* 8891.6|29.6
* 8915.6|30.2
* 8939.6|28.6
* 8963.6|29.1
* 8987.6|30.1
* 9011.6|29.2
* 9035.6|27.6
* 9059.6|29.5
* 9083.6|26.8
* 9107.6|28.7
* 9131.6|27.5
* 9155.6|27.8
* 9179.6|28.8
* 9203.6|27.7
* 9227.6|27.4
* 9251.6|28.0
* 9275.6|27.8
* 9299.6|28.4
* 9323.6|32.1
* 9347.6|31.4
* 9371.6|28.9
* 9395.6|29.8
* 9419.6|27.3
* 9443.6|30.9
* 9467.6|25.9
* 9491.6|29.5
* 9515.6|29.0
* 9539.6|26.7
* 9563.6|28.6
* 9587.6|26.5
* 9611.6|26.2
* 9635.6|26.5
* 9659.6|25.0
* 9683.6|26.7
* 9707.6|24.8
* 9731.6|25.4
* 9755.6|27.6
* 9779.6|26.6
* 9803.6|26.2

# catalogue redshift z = 0.35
